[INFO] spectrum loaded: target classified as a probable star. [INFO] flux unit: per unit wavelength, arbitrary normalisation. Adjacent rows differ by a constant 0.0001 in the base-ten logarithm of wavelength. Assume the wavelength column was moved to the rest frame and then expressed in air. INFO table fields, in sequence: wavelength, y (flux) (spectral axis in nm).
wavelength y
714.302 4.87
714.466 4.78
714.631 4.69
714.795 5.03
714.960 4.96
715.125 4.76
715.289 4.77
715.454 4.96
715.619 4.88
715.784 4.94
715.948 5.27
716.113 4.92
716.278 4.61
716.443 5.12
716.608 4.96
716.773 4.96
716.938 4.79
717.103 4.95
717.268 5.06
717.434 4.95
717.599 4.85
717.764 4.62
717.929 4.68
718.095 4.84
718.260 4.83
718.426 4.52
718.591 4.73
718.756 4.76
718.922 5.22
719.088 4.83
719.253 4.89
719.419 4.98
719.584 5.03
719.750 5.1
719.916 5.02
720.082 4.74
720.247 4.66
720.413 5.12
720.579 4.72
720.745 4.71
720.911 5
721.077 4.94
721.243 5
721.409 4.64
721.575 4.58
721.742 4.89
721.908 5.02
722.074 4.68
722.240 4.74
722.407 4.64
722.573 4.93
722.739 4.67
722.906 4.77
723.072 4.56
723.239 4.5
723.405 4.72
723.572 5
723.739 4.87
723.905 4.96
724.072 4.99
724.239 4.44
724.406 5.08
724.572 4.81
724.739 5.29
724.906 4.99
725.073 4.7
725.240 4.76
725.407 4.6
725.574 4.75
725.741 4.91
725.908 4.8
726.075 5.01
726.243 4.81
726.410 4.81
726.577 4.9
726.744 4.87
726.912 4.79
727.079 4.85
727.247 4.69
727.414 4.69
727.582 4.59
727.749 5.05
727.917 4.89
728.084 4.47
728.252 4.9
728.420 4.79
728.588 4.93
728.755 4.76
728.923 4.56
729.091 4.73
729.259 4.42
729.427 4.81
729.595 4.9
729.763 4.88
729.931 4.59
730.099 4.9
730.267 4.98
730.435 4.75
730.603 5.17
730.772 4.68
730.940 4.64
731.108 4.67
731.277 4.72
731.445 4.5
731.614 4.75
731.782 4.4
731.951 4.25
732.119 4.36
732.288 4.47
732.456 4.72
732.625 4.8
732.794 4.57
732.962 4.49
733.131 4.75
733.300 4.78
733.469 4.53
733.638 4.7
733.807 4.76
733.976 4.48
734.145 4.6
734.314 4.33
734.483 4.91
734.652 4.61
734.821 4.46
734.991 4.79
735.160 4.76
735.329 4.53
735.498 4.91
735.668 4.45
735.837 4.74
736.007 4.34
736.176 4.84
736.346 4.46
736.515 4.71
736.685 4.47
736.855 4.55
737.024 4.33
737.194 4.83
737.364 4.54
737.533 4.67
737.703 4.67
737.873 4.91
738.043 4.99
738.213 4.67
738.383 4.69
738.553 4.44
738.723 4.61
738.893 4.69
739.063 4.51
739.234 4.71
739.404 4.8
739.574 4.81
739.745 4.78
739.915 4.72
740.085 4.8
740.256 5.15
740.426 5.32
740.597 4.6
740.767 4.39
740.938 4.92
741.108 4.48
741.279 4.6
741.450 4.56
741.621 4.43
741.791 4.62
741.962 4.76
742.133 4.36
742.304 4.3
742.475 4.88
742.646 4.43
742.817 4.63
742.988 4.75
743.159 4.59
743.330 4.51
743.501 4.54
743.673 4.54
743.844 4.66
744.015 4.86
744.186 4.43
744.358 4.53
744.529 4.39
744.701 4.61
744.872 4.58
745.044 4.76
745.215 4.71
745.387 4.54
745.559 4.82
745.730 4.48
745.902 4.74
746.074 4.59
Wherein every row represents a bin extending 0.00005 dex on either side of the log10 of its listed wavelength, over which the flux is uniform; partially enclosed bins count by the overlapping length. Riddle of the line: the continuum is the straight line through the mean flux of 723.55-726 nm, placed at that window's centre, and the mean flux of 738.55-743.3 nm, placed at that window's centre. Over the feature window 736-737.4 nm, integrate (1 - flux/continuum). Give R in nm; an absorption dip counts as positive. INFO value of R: 0.04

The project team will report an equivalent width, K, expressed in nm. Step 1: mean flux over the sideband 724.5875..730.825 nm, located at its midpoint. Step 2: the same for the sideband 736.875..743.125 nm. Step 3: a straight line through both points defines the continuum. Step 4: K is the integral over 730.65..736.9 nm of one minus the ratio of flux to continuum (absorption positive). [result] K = 0.17 nm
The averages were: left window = 4.81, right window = 4.67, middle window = 4.61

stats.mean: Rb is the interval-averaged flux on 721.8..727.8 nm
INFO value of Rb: 4.81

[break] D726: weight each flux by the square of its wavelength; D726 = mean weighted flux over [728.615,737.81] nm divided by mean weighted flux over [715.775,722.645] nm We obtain 0.99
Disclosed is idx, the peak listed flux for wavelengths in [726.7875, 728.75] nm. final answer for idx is 5.05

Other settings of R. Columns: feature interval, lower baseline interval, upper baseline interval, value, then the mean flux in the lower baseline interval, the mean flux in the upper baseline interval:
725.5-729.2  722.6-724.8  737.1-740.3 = 0.00 nm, 4.82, 4.73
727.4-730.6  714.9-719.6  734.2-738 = -0.04 nm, 4.88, 4.63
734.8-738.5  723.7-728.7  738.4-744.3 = 0.04 nm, 4.83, 4.65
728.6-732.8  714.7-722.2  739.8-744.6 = 0.06 nm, 4.88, 4.64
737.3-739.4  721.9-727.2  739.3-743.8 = 0.01 nm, 4.82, 4.66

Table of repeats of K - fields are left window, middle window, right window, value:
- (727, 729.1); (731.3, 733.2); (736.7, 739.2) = 0.064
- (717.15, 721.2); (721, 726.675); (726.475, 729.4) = -0.008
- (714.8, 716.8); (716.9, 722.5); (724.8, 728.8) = 0.046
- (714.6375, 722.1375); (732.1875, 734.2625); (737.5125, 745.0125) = 0.045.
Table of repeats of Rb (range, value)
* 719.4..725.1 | 4.84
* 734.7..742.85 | 4.66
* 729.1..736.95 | 4.65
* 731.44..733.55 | 4.57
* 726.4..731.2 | 4.78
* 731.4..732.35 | 4.45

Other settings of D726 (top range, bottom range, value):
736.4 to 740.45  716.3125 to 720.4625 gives 1.02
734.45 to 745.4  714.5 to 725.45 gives 1.01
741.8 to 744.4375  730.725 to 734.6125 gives 1.02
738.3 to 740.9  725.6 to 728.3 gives 1.02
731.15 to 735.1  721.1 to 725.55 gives 0.98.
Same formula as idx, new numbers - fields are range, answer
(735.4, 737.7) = 4.91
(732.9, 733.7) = 4.78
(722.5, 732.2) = 5.29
